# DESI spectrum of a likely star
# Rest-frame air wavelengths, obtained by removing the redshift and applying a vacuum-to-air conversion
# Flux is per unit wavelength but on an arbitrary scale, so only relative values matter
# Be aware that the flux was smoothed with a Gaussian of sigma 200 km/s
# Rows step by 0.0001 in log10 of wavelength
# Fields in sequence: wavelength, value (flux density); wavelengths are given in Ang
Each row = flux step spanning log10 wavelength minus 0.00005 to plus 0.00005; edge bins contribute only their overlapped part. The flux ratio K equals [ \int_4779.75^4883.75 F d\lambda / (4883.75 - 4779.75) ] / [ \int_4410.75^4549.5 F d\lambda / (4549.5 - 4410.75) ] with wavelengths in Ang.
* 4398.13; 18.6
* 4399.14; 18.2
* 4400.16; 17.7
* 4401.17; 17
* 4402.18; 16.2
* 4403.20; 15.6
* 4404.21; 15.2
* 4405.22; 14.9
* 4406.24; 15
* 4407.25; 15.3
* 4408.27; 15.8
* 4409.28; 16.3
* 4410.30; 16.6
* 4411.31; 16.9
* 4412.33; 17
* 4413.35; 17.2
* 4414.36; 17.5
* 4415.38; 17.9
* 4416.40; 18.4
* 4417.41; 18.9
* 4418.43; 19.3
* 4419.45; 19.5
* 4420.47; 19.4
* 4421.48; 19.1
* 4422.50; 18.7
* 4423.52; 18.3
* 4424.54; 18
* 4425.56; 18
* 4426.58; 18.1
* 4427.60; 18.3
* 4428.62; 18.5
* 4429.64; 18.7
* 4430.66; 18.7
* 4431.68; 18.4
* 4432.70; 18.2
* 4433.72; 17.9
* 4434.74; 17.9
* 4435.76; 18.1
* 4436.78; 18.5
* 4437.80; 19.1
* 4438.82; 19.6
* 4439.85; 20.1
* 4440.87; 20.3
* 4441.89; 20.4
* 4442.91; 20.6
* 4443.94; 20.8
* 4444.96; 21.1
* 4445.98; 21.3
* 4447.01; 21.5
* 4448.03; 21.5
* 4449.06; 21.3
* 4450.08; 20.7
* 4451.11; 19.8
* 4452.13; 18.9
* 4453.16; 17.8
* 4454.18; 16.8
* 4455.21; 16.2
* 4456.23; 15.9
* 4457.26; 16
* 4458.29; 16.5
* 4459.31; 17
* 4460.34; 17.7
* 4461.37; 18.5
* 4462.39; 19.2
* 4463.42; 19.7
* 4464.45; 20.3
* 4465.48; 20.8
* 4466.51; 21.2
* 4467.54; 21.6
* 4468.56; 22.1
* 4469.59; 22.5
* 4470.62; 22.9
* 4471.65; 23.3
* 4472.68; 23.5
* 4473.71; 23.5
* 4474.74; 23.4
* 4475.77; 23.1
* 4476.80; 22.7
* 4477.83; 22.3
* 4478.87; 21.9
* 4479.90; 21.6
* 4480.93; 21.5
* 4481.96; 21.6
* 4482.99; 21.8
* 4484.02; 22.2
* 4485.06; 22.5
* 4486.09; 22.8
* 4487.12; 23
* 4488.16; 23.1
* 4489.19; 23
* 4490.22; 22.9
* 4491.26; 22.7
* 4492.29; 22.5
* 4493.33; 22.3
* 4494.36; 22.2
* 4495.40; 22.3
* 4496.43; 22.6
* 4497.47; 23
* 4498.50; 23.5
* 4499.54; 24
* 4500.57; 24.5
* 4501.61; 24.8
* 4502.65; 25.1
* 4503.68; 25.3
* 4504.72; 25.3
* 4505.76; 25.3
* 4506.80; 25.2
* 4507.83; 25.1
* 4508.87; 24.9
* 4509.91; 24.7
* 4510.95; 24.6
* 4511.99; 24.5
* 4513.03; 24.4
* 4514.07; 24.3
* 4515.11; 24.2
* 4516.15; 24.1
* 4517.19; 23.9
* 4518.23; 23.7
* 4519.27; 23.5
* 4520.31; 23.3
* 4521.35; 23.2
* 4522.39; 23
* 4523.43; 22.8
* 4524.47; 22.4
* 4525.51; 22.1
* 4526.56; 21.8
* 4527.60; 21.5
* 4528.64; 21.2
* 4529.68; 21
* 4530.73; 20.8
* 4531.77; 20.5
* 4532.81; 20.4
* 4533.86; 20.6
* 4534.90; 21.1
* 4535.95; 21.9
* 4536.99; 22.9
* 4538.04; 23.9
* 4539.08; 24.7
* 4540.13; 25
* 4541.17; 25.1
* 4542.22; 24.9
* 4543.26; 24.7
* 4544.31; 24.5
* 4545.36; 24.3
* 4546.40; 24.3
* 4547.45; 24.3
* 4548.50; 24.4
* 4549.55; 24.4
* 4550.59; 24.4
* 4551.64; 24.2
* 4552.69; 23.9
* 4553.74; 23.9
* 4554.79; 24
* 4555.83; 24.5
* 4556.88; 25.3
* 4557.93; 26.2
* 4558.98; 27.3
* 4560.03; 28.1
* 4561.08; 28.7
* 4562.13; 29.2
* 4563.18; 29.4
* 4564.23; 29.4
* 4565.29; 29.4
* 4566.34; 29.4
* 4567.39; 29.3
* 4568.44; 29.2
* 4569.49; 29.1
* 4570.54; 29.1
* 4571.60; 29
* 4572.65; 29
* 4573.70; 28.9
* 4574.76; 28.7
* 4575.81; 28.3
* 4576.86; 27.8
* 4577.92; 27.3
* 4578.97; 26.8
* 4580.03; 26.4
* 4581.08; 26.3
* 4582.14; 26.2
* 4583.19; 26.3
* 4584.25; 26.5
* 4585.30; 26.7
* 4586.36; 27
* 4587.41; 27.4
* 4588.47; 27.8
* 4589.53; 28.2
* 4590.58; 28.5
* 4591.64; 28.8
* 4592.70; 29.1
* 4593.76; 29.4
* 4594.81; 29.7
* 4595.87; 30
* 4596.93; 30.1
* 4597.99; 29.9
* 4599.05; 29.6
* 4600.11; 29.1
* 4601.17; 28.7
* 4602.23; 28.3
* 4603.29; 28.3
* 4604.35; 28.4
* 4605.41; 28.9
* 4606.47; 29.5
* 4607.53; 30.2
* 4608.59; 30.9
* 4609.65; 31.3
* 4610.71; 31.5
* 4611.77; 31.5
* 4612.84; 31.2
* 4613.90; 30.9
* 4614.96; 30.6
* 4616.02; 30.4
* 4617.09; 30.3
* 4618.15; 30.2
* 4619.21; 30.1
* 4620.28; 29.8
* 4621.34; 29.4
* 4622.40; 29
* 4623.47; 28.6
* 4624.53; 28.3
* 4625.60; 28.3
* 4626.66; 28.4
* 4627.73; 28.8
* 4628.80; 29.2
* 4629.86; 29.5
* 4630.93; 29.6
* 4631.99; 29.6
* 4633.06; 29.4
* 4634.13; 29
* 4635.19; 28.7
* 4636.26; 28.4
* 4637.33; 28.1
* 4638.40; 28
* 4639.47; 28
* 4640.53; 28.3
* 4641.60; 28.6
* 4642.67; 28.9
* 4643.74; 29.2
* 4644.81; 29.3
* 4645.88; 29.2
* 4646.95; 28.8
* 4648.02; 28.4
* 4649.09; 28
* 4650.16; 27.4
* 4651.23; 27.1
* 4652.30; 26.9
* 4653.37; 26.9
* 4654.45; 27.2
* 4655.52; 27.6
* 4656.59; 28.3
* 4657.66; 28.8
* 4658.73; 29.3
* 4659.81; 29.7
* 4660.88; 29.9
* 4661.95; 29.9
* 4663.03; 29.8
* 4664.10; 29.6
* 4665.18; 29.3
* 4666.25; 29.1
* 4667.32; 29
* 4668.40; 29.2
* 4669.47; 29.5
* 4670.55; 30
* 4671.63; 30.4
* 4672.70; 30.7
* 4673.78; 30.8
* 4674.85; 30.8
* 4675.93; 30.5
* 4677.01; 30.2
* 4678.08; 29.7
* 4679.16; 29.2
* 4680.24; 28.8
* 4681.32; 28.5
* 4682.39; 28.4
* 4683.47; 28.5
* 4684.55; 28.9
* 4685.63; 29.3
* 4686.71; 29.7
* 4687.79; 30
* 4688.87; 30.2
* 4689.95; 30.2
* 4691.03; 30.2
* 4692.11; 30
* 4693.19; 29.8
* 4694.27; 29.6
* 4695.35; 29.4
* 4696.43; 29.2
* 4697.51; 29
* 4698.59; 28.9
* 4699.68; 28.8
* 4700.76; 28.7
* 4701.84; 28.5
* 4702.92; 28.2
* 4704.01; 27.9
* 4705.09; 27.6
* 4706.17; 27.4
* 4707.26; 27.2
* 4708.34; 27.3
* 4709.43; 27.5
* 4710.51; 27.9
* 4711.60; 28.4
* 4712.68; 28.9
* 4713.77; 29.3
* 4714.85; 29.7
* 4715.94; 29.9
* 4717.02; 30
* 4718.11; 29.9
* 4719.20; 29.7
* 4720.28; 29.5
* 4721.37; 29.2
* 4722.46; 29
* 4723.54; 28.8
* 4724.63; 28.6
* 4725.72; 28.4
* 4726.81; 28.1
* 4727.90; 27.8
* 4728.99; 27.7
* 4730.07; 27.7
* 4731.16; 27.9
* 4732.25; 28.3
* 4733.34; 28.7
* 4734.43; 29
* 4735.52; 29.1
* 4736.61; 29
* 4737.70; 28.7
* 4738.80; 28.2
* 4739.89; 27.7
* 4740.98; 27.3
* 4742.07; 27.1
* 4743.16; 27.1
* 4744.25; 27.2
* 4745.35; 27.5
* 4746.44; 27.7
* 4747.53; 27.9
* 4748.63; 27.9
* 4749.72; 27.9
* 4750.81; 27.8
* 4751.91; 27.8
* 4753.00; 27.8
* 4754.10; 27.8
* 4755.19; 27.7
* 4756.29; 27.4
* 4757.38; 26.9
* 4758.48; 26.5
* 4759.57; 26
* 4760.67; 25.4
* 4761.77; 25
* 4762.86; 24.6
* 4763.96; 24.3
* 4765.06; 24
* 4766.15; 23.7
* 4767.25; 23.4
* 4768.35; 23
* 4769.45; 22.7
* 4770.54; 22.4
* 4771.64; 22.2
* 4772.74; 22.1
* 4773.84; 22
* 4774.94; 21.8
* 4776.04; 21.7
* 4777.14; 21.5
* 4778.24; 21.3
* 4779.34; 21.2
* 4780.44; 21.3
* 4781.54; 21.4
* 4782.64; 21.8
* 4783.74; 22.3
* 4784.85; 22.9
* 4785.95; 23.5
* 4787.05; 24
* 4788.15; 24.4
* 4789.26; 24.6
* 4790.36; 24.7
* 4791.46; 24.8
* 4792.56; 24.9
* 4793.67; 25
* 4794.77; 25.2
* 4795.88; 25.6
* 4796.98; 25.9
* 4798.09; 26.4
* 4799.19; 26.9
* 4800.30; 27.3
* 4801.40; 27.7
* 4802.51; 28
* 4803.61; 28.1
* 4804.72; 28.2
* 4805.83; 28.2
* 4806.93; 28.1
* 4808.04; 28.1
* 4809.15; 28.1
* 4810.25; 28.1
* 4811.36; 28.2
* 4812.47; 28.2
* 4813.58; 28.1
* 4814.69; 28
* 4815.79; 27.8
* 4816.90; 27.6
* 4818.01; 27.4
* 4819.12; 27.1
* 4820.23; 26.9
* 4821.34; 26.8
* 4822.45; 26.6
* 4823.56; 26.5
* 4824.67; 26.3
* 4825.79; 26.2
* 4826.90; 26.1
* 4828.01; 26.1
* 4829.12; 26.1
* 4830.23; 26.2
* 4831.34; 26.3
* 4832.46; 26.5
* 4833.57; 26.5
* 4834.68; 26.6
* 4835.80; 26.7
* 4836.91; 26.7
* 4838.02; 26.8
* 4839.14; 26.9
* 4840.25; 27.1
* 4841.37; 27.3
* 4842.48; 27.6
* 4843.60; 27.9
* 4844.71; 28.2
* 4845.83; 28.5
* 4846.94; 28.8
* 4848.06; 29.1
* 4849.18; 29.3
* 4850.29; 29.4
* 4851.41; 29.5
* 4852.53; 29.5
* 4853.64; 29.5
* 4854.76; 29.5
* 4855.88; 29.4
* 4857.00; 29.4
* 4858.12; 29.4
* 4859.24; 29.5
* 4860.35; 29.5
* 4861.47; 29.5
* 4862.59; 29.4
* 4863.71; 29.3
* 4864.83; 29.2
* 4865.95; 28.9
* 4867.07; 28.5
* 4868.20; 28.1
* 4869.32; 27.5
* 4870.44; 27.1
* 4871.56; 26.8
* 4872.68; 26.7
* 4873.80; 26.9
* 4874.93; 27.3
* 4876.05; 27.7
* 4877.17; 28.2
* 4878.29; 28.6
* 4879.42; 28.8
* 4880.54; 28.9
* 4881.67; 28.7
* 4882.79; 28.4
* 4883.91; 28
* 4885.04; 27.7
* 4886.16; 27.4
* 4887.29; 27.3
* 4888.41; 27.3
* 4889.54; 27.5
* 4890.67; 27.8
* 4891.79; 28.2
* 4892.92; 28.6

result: 1.3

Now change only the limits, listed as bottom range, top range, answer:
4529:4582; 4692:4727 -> 1.12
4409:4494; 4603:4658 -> 1.46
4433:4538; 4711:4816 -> 1.22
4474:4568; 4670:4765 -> 1.19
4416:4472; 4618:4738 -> 1.50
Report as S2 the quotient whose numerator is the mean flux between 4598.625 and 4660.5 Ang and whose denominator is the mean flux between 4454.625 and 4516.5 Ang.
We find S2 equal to 1.30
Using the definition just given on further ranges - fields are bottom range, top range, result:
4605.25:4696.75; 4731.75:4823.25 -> 0.88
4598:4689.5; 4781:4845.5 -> 0.90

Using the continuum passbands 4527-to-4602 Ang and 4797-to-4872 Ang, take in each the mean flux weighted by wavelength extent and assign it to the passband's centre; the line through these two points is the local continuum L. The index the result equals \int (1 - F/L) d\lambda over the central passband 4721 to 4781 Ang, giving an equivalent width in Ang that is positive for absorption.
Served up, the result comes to 2.7 Ang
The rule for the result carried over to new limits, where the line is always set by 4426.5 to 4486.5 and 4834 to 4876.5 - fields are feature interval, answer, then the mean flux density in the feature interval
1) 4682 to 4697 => -2.8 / 29.5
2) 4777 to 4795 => 2.4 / 23.2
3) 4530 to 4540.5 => -0.2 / 22.1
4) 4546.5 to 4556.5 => -1.0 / 24.2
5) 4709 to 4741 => -3.8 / 28.7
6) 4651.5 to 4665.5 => -2.5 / 28.7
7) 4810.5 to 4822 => -0.1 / 27.6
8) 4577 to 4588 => -1.9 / 26.7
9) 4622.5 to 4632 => -2.1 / 28.9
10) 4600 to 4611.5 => -3.2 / 29.6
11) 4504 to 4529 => -2.8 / 23.7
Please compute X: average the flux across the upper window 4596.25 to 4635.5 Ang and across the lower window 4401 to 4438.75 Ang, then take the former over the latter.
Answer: 1.68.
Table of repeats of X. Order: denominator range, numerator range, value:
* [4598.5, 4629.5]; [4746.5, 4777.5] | 0.84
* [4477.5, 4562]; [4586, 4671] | 1.23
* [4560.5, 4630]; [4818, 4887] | 0.96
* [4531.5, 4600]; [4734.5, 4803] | 0.95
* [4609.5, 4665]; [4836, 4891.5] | 0.97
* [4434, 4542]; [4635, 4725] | 1.32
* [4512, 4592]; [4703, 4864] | 1.06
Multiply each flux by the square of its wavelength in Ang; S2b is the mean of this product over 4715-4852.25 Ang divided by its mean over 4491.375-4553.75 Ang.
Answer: 1.3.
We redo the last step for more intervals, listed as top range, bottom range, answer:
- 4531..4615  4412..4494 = 1.43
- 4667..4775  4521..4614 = 1.12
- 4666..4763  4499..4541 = 1.33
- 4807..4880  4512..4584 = 1.26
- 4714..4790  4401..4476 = 1.58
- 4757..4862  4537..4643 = 1.03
